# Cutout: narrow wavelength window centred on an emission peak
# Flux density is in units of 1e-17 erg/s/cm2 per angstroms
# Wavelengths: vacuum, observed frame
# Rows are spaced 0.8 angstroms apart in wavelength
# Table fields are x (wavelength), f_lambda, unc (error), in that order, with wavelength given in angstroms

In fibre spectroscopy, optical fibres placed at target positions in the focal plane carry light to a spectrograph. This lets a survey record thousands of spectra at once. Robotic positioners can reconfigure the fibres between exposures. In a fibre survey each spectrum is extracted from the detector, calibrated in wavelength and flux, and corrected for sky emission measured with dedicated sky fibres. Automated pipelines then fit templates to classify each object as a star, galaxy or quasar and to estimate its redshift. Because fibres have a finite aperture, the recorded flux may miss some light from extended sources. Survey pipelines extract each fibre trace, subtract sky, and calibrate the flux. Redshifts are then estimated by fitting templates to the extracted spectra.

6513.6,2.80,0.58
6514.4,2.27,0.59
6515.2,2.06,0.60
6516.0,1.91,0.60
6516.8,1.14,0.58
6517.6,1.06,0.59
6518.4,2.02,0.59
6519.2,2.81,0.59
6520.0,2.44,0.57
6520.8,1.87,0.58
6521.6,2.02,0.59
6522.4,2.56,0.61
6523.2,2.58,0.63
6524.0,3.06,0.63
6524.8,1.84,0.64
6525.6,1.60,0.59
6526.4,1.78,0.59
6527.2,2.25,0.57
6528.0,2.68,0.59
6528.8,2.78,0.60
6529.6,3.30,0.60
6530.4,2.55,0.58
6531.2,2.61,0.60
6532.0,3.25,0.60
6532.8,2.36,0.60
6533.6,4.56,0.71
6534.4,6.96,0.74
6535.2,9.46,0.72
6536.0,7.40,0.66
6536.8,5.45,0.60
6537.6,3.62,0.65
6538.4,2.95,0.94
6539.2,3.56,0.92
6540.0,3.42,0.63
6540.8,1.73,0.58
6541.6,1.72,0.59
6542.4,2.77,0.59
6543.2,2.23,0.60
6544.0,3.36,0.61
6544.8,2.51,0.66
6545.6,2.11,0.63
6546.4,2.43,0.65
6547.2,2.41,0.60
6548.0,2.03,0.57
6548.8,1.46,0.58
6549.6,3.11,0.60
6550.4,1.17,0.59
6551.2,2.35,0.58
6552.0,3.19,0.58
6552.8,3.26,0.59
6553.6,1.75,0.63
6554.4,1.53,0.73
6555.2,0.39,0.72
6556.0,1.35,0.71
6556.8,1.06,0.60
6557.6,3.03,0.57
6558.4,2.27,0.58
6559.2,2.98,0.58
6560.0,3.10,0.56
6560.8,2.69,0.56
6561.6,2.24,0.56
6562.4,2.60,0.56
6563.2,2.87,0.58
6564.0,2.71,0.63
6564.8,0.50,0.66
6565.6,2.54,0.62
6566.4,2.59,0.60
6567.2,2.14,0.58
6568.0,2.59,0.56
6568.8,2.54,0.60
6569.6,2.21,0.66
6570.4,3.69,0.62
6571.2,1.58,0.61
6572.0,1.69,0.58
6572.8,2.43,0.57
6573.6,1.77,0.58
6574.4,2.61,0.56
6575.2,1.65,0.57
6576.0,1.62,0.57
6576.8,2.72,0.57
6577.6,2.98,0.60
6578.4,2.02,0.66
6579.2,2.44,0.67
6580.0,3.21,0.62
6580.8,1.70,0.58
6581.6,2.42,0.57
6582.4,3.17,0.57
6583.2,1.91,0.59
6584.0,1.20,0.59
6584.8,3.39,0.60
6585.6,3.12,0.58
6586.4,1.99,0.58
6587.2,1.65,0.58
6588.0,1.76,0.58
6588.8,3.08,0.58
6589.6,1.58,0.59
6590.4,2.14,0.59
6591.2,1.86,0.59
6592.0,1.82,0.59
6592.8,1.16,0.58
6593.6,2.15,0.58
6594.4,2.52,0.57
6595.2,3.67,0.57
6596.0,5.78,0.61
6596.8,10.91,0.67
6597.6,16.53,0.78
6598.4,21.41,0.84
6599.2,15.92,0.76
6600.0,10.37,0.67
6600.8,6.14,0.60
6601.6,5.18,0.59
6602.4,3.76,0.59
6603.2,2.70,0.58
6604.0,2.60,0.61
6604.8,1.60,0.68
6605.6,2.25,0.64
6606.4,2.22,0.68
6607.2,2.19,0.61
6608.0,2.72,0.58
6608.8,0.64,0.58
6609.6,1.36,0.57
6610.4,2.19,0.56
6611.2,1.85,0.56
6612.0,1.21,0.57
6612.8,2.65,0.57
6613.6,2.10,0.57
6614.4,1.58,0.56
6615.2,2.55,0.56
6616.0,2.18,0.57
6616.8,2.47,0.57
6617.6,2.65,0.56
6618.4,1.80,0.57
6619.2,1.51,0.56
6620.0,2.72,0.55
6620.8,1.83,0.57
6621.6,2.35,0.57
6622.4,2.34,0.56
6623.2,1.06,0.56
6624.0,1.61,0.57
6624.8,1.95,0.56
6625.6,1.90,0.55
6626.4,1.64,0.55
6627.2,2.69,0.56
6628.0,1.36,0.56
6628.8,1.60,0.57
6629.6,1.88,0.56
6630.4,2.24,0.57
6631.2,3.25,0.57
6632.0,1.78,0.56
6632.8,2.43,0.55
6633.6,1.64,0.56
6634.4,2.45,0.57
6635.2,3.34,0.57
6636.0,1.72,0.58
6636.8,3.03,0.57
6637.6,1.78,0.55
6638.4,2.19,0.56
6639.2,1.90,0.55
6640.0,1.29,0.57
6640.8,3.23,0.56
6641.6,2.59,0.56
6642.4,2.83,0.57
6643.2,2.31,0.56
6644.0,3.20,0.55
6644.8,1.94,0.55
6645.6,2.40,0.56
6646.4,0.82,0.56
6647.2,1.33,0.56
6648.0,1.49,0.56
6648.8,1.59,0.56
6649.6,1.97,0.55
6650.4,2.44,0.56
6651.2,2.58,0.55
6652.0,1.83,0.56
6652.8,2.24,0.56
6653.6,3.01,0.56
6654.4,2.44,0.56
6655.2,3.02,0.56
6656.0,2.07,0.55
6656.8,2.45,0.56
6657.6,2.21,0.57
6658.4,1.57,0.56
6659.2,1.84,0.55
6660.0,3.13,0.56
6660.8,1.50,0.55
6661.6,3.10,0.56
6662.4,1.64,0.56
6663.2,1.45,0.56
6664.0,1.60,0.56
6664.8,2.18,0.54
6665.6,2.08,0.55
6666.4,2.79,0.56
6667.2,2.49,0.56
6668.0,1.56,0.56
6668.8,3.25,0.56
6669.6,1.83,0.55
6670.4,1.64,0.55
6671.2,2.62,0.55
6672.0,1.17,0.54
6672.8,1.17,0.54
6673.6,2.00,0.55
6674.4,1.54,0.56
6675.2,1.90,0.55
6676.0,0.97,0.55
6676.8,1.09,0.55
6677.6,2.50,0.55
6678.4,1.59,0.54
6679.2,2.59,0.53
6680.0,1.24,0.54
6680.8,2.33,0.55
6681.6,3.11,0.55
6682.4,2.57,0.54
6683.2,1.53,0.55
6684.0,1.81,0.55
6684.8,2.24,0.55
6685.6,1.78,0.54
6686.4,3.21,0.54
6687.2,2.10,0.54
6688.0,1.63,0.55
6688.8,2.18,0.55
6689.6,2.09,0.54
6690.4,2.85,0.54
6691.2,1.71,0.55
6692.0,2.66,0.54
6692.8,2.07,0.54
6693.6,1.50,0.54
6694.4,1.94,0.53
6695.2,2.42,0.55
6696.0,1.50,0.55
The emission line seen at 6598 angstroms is [O III] 5007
